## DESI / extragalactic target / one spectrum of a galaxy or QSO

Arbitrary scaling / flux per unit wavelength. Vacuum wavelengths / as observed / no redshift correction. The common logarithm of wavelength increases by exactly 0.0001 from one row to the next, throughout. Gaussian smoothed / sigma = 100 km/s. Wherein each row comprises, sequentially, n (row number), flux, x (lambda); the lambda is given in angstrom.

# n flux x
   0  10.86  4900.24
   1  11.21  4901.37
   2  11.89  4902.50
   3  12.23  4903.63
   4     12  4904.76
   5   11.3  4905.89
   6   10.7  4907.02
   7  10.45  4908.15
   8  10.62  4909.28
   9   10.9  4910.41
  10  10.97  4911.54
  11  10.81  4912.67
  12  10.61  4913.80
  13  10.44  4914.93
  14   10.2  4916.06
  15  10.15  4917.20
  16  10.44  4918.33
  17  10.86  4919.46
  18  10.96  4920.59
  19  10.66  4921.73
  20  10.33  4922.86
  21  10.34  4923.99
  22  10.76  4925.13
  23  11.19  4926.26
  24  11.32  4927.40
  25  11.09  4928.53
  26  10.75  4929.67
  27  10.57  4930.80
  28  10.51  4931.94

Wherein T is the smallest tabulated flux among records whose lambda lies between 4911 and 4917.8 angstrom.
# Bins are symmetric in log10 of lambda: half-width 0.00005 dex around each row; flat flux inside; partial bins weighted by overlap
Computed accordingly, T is 10.15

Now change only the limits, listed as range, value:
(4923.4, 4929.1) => 10.34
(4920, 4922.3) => 10.66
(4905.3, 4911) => 10.45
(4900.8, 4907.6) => 10.7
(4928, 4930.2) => 10.75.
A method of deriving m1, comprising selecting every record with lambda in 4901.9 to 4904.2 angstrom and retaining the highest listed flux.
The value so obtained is 12.23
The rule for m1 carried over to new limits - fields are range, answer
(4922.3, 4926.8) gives 11.19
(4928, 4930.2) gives 11.09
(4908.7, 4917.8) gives 10.97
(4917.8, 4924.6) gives 10.96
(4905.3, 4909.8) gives 11.3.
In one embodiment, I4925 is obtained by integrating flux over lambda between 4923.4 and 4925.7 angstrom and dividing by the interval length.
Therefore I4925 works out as 10.6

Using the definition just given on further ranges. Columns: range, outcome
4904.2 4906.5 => 11.6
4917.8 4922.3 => 10.7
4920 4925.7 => 10.6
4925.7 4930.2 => 11.1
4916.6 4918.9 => 10.3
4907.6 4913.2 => 10.8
